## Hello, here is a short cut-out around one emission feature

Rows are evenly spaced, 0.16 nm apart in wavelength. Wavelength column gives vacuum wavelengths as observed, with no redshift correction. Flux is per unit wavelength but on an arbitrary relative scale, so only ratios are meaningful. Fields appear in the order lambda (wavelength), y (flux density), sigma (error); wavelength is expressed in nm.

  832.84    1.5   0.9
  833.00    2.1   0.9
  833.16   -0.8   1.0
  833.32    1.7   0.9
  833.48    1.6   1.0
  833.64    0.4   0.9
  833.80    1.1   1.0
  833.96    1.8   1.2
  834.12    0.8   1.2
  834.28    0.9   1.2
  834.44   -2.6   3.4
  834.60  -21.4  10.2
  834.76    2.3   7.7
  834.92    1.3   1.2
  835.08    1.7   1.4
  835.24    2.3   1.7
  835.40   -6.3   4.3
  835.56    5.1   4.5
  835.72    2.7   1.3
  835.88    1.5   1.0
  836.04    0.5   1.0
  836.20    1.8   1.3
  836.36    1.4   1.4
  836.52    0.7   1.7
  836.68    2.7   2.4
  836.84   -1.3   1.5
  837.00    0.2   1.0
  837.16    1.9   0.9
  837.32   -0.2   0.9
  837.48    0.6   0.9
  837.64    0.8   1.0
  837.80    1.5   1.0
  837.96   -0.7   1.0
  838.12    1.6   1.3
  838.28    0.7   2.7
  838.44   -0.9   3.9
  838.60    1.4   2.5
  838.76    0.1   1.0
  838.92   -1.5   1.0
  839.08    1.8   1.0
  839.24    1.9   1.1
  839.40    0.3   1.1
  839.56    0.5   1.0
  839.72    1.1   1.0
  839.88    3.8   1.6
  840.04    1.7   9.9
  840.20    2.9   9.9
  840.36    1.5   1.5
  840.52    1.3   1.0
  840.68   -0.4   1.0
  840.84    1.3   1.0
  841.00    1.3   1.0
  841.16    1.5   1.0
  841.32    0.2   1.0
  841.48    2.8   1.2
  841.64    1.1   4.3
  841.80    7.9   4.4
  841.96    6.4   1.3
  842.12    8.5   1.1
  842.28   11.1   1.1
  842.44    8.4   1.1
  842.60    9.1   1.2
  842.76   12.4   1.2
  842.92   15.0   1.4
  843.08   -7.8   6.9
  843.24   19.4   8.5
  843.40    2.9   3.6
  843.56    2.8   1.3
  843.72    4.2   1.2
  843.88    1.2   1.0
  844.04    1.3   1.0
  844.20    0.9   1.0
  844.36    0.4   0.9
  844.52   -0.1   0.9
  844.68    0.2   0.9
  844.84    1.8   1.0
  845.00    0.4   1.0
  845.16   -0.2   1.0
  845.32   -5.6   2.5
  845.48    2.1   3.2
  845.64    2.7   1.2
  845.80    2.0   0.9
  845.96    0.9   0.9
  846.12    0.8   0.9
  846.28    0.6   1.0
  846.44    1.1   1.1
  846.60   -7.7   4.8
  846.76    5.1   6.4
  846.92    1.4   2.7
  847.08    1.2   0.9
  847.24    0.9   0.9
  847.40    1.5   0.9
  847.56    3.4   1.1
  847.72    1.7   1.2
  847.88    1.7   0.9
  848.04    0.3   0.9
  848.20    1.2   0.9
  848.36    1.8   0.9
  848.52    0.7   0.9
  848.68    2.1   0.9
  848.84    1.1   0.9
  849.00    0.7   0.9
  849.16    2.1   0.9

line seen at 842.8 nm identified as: [O II] 3727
